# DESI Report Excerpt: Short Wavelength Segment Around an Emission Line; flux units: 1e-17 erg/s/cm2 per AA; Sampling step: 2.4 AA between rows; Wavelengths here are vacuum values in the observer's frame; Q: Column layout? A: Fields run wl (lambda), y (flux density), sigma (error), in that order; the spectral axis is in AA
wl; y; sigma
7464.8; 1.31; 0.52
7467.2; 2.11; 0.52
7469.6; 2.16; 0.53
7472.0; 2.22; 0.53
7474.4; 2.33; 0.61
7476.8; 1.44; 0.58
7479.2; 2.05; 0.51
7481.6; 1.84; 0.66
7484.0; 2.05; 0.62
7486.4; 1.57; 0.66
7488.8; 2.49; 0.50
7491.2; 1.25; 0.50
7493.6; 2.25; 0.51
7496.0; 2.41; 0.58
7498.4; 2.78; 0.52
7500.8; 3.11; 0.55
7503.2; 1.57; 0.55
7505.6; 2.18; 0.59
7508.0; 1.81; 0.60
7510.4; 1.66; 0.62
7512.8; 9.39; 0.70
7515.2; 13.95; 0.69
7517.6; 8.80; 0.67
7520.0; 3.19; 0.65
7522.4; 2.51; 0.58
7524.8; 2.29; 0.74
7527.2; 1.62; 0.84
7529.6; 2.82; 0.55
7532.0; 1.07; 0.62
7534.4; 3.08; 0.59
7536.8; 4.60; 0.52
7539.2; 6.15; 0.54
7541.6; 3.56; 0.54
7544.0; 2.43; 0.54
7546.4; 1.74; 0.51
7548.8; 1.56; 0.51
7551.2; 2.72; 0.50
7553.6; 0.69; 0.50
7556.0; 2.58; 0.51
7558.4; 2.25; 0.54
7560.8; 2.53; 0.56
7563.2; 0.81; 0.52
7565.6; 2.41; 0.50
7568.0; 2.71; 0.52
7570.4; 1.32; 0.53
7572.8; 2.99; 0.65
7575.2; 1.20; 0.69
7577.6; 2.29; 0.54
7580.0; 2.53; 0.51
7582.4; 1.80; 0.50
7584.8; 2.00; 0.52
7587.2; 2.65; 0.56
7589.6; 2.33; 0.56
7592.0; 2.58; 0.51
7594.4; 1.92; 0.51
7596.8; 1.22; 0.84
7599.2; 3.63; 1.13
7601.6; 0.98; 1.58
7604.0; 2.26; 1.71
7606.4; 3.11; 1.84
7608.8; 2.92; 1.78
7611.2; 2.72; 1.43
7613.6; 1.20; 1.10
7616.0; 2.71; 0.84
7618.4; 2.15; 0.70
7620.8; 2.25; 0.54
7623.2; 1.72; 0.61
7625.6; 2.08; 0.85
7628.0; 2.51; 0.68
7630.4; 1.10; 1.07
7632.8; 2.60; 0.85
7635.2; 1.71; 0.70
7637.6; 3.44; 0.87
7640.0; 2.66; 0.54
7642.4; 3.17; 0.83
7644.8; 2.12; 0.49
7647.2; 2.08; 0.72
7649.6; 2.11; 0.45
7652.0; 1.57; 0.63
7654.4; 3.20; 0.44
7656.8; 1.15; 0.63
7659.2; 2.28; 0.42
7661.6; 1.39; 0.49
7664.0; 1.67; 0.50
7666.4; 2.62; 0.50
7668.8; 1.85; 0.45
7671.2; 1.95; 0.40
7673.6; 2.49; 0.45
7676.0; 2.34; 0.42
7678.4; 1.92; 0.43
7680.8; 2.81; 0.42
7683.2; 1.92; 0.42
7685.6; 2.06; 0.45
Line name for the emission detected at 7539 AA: [N II]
